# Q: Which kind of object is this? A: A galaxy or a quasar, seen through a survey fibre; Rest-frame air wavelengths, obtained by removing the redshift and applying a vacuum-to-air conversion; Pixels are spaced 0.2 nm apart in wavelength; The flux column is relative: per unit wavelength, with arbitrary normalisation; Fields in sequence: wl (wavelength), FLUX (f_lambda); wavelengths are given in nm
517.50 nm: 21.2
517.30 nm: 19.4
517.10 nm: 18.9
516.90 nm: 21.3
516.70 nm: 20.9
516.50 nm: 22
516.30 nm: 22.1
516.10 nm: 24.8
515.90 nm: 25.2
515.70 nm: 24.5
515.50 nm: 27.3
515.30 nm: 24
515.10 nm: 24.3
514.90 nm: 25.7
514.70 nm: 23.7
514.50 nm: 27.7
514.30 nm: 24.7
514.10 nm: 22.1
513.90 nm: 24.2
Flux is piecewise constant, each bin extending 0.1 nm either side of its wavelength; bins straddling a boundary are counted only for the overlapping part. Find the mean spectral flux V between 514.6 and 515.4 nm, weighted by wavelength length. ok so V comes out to 24.4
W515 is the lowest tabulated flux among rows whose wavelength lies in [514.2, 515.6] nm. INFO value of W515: 23.7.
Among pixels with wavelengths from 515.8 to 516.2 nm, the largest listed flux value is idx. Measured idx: 25.2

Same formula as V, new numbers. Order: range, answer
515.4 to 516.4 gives 24.8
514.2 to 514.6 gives 26.2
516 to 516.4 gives 23.5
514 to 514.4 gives 23.4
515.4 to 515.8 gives 25.9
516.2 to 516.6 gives 22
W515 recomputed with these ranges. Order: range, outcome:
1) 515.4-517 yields 20.9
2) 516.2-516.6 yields 22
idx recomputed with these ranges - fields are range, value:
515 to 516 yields 27.3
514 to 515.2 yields 27.7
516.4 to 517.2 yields 22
